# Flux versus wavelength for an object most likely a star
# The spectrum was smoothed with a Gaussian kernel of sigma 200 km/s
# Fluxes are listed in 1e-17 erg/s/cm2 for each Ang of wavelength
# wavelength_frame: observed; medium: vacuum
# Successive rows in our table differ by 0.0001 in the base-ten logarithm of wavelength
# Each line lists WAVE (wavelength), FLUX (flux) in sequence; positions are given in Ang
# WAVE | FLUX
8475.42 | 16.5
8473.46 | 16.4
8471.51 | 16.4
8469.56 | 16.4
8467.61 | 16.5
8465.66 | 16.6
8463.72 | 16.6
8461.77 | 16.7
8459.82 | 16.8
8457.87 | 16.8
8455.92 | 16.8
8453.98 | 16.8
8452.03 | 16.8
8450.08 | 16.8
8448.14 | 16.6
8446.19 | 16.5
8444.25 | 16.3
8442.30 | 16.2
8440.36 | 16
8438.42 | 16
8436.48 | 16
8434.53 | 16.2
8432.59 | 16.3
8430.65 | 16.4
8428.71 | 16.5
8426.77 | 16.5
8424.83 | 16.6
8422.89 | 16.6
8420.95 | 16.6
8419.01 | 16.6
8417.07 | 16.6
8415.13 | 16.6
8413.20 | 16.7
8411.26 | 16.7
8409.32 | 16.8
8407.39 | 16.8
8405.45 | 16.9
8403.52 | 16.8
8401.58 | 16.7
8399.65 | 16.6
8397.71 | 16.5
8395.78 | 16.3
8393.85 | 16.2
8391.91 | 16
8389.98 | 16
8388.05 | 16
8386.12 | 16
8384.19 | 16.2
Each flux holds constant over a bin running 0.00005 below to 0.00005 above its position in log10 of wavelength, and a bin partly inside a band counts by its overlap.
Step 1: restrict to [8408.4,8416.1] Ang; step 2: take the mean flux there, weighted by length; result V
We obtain 16.7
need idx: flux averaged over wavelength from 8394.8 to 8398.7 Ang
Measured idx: 16.4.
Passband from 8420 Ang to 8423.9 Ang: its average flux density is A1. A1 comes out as 16.6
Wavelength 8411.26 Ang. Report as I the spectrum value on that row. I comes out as 16.7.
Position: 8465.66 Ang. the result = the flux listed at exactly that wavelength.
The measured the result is 16.6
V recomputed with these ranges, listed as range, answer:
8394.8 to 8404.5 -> 16.6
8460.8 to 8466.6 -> 16.7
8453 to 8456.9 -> 16.8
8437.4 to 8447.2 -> 16.2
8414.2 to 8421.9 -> 16.6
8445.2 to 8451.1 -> 16.6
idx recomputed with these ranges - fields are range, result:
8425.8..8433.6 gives 16.4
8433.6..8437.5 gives 16.1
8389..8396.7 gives 16.1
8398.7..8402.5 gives 16.7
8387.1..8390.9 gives 16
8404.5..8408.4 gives 16.9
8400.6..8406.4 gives 16.8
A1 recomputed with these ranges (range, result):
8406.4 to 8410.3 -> 16.8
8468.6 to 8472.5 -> 16.4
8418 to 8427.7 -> 16.6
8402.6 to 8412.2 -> 16.8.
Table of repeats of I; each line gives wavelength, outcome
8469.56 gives 16.4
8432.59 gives 16.3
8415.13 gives 16.6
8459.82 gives 16.8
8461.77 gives 16.7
